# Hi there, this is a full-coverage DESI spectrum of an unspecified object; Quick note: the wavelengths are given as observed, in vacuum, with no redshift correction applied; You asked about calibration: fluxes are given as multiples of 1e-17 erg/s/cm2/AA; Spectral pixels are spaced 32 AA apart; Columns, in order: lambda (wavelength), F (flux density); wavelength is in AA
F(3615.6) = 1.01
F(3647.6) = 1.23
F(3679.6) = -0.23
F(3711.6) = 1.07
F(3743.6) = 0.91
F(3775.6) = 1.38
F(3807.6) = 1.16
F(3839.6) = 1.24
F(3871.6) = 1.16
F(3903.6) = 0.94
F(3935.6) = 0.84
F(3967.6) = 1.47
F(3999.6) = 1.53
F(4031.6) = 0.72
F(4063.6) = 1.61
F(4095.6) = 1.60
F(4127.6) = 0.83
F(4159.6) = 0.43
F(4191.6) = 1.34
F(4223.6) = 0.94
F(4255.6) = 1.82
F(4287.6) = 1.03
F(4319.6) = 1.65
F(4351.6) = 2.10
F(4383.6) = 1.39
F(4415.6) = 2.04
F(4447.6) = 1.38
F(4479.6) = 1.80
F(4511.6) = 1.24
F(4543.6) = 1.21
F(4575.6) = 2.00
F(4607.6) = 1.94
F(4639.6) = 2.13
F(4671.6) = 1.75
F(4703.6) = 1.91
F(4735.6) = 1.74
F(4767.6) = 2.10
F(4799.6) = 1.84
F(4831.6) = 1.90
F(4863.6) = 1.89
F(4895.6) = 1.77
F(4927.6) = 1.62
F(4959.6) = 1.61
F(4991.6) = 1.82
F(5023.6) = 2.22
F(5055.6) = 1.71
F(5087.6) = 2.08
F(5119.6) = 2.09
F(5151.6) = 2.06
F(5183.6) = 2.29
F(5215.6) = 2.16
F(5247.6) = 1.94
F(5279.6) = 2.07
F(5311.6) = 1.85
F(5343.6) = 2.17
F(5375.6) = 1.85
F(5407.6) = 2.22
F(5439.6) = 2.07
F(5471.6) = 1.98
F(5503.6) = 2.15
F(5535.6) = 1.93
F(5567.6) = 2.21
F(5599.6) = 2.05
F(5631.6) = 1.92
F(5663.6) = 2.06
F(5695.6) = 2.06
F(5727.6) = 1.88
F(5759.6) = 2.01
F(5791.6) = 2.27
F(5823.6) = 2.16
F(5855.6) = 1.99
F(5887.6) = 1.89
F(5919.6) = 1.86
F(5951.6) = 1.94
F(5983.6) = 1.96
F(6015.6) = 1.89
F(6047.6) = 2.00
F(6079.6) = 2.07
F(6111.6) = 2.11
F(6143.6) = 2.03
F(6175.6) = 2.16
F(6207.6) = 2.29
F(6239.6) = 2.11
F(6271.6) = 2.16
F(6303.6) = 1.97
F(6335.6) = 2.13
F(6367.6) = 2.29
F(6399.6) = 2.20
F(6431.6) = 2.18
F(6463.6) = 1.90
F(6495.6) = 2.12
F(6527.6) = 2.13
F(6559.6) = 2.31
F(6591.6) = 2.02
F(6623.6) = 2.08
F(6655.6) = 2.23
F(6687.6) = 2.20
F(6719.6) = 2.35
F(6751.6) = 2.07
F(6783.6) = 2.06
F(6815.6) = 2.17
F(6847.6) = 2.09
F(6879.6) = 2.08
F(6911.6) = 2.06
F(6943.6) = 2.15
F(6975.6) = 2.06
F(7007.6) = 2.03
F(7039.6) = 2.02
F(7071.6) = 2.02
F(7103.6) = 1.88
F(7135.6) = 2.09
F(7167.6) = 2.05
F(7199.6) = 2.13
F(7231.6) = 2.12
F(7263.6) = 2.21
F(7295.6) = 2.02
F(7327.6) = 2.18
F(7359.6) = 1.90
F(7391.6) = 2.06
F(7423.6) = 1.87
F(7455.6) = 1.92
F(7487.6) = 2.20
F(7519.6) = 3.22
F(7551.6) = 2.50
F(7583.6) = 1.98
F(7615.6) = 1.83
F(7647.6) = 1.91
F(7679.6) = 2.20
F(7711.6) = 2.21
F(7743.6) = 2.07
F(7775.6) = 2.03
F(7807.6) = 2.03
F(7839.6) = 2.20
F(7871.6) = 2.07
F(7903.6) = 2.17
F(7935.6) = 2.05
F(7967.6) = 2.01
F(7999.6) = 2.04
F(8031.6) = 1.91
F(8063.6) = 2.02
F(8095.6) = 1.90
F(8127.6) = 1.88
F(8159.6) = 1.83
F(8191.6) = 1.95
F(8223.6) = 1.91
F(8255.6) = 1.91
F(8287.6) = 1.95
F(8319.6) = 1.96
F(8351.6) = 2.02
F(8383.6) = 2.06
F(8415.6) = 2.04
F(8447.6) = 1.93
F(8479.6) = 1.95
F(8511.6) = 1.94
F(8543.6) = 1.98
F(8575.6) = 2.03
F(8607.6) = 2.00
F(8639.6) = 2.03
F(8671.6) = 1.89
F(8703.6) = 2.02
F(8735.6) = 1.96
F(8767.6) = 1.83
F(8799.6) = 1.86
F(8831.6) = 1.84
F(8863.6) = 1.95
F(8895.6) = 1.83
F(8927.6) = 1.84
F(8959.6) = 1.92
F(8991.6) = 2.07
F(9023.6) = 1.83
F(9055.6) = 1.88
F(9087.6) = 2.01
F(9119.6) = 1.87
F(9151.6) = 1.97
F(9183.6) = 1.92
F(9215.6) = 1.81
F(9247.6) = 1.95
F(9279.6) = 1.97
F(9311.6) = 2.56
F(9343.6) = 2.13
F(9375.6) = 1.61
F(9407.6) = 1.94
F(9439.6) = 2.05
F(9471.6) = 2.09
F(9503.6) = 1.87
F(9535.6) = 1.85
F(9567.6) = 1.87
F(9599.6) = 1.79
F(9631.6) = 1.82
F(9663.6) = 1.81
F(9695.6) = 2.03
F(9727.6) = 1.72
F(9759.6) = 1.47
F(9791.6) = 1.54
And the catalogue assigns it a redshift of 0.14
